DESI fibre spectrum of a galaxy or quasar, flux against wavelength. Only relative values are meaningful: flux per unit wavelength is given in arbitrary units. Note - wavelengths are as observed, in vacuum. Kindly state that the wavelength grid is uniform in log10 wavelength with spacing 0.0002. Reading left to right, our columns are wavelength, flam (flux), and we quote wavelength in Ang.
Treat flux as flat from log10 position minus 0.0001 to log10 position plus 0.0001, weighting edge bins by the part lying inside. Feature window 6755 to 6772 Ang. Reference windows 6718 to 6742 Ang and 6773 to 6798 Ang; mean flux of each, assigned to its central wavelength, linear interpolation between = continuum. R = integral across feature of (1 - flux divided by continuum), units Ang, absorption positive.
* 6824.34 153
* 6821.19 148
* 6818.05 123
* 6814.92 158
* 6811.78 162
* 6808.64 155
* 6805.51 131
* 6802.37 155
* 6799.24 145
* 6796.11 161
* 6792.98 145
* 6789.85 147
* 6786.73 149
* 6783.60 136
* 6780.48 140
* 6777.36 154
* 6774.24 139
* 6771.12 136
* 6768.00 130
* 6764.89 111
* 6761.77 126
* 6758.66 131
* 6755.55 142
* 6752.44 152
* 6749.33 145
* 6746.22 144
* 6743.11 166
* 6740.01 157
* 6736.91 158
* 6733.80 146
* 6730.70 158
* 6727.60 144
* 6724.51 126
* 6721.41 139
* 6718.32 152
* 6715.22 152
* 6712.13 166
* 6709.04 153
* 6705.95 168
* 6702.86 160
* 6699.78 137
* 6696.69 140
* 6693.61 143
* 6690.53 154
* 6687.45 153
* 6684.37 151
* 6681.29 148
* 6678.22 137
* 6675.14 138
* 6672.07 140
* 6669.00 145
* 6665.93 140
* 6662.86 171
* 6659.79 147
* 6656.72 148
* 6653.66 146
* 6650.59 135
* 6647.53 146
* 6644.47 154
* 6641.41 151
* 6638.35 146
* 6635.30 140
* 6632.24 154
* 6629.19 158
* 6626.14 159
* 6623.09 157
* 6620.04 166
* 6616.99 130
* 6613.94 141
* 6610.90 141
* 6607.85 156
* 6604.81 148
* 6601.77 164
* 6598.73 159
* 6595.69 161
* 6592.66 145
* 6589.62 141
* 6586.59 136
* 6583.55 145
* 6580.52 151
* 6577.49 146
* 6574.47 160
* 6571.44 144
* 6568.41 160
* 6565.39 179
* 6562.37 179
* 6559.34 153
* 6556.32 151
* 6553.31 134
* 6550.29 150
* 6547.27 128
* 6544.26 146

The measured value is 2.2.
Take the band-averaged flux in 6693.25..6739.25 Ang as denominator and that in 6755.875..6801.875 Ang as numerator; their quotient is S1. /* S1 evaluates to 0.93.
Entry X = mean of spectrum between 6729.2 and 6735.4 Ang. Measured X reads 152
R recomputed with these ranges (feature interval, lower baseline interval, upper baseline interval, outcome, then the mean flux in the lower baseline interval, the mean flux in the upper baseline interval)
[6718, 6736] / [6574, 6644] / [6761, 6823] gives 0.2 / 150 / 143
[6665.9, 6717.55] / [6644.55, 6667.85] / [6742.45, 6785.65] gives -1.4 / 148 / 139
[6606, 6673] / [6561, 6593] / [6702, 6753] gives 1.8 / 153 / 152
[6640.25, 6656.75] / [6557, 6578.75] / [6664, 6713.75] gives 0.6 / 160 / 149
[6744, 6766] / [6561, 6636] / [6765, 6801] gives 1.1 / 153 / 143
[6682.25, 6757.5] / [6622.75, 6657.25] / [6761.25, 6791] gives -4.3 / 149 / 137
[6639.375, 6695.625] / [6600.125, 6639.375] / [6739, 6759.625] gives 1.1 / 151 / 148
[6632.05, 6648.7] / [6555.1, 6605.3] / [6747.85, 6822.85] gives 0.3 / 154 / 143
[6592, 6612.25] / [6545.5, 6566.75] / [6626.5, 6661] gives -0.5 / 153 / 148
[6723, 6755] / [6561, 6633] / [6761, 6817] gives -0.7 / 153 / 143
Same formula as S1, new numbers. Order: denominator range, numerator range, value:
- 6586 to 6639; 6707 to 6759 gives 0.99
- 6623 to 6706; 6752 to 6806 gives 0.95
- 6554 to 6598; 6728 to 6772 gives 0.93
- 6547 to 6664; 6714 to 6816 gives 0.96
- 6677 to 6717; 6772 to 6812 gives 0.97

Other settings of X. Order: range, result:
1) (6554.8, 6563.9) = 161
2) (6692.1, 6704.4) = 145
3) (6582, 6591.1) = 141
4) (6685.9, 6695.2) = 150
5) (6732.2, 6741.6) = 154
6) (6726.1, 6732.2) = 151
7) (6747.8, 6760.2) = 143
